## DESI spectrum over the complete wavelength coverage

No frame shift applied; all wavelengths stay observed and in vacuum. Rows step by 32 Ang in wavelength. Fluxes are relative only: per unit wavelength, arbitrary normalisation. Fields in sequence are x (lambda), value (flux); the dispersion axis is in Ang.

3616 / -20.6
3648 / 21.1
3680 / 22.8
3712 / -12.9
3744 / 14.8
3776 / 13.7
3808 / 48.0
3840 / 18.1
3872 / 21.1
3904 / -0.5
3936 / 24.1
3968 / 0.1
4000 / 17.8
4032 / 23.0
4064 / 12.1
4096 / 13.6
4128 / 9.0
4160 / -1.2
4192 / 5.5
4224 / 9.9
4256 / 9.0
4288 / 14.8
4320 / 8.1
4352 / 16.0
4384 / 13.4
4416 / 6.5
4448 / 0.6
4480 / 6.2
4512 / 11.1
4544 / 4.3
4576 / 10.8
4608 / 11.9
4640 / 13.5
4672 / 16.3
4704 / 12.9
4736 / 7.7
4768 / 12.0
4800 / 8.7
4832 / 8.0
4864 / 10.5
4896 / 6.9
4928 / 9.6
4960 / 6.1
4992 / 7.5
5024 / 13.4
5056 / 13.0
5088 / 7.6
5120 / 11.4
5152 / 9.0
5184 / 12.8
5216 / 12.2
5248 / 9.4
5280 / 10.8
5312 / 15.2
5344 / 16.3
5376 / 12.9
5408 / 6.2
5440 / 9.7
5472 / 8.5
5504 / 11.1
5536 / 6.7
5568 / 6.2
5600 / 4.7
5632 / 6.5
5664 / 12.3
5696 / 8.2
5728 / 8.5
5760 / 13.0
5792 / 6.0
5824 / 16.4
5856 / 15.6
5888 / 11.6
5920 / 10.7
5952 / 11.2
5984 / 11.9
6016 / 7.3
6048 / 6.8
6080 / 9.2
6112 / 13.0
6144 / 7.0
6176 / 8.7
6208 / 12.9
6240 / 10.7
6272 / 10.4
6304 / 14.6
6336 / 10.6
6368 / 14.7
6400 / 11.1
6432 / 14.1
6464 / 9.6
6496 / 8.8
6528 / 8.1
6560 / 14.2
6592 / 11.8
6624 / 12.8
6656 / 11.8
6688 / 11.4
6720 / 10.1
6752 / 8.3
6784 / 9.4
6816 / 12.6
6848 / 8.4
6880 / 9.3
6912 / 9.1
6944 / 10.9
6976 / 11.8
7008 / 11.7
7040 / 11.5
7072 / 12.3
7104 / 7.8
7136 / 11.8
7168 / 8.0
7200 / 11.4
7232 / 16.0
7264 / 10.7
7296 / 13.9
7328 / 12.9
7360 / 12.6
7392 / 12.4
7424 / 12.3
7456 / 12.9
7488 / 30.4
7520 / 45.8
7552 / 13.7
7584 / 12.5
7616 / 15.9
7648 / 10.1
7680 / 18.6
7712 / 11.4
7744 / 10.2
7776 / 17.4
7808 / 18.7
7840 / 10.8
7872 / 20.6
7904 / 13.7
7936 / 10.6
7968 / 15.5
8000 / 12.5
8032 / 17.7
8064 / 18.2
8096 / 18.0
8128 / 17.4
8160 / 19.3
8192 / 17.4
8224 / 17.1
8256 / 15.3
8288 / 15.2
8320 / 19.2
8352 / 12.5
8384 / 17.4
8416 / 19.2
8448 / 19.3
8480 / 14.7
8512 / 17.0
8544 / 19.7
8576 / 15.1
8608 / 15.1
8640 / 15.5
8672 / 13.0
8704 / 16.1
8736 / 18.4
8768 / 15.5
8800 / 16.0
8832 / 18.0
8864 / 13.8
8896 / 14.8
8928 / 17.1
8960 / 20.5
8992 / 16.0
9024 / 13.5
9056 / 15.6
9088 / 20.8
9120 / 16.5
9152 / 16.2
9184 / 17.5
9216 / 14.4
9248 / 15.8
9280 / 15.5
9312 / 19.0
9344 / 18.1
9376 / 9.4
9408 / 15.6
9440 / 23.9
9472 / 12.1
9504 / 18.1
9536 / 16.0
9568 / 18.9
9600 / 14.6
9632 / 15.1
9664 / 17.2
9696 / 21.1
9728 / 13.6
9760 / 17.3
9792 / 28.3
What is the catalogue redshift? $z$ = 1.013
